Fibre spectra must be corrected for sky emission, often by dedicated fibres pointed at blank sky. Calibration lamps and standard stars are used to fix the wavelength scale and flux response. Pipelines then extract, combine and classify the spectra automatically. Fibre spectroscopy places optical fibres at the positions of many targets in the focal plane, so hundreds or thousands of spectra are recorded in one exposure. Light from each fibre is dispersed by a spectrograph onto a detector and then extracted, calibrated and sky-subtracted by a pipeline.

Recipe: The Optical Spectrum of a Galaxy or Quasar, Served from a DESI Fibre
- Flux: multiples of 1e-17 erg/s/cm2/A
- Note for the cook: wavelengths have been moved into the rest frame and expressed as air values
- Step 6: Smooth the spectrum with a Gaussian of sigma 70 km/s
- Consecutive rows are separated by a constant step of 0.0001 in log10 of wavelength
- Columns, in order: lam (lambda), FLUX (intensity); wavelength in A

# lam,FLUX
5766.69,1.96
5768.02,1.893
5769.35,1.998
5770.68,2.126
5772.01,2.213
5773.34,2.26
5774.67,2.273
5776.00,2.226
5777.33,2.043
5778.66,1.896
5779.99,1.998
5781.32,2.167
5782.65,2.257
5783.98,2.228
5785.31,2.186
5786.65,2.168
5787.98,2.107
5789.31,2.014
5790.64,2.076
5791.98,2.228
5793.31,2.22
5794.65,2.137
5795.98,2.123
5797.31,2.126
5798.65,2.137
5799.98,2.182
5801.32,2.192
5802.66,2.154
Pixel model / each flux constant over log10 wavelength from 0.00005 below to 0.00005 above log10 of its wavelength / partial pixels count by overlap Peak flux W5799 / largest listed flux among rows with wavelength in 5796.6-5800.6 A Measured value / 2.182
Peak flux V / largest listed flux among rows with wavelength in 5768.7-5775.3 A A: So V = 2.273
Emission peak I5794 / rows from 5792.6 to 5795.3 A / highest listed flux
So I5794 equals 2.22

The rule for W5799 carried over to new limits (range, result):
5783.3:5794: 2.228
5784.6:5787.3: 2.186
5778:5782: 2.167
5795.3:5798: 2.126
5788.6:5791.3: 2.076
